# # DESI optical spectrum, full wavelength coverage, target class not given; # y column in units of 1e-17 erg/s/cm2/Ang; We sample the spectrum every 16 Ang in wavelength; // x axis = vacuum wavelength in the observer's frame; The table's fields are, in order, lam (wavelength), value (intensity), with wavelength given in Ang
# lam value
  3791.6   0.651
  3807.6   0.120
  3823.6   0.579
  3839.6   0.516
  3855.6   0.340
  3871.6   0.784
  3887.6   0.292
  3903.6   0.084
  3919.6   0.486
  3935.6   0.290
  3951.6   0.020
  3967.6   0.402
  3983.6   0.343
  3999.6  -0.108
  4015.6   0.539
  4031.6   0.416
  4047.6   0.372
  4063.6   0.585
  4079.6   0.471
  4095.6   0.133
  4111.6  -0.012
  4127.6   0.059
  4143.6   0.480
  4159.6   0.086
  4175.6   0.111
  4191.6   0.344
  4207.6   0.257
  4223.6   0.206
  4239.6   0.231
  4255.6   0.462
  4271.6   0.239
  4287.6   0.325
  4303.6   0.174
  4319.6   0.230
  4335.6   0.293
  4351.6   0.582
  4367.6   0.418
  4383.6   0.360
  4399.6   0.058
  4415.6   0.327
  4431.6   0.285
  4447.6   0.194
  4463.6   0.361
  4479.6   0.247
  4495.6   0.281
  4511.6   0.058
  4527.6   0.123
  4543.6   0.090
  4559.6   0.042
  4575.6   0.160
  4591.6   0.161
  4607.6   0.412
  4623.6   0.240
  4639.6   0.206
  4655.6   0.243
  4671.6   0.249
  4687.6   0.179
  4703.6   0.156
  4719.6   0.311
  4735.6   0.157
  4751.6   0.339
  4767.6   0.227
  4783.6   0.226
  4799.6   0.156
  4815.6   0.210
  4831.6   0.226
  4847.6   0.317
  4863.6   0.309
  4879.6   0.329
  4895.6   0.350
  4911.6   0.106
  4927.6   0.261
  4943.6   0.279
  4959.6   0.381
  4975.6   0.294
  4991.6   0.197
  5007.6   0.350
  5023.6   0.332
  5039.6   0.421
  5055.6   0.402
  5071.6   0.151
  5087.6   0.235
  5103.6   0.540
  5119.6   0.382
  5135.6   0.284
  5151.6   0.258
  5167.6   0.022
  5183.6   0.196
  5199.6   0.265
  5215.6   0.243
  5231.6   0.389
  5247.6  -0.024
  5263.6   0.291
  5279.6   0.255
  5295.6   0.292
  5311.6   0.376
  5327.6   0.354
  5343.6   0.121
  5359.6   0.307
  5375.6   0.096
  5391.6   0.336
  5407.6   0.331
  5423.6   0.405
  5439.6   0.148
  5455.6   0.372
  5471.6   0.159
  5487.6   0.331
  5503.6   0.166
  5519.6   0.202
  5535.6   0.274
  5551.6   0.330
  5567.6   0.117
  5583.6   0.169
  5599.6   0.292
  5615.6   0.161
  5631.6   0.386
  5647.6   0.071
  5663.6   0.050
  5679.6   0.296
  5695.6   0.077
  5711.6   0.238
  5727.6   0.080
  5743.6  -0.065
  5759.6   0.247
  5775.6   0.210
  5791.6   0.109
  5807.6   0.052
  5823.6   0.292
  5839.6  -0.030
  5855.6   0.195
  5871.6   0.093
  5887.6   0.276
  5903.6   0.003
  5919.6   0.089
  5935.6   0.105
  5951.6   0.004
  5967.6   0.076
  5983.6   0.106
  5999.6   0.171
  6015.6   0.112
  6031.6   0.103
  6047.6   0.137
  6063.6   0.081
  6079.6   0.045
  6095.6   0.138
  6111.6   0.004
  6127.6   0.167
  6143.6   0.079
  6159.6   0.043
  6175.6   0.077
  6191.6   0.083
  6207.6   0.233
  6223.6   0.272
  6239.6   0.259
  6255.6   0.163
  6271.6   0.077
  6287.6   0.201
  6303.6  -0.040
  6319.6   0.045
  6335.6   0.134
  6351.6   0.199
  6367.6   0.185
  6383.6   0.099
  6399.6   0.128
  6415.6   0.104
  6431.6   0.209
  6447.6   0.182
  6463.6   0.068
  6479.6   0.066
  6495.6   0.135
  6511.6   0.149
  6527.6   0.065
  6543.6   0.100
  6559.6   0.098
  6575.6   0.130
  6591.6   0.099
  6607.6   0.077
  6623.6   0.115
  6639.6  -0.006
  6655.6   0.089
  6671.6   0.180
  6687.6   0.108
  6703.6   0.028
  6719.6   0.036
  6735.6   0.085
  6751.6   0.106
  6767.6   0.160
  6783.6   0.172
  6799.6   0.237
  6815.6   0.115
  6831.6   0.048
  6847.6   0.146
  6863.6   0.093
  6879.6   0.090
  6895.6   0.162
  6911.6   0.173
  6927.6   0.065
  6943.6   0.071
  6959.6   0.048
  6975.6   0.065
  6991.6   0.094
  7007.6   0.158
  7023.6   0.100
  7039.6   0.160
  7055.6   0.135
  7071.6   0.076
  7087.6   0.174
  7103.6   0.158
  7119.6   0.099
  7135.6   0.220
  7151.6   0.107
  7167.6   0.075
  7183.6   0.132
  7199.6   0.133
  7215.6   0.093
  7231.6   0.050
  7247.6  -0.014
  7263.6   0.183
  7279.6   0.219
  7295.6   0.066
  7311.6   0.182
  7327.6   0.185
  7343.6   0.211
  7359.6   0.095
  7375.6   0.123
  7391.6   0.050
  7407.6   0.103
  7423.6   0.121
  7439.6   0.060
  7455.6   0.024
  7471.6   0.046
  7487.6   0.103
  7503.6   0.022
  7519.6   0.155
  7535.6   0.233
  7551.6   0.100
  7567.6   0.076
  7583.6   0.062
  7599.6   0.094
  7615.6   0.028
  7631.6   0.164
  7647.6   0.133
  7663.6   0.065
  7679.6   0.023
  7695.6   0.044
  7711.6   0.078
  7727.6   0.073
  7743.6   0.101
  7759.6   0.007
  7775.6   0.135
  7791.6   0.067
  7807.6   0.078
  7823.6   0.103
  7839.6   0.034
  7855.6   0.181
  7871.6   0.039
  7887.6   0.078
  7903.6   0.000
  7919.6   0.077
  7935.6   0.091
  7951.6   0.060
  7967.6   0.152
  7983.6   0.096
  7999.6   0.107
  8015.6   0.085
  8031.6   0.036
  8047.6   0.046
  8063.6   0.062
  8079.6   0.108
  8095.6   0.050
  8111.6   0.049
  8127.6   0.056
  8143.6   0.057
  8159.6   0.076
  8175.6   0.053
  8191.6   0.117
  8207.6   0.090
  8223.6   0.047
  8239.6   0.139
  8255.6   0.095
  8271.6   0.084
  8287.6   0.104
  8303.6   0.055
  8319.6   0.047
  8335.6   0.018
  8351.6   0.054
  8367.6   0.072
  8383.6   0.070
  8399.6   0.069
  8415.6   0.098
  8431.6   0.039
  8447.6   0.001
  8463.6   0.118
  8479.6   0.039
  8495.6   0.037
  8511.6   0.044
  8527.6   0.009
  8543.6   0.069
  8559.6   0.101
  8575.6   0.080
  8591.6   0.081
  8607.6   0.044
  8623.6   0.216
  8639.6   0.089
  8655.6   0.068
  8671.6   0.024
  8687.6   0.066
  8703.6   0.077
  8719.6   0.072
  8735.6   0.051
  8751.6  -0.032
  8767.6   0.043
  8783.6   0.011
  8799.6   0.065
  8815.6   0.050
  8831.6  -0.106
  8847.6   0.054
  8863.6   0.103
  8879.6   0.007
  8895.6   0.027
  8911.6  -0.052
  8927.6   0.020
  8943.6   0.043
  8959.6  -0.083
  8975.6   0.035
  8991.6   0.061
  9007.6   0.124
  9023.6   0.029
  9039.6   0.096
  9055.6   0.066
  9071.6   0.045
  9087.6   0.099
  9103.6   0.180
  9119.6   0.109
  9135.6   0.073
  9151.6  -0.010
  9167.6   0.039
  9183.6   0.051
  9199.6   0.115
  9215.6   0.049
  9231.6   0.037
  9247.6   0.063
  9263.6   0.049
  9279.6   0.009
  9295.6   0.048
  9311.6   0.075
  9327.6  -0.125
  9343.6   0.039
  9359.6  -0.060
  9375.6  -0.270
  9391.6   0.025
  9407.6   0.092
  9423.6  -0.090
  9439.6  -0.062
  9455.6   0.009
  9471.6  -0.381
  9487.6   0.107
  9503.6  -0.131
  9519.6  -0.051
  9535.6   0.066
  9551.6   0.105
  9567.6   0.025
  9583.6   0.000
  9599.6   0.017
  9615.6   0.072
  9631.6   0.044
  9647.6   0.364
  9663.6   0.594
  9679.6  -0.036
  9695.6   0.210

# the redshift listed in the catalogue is 1.59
